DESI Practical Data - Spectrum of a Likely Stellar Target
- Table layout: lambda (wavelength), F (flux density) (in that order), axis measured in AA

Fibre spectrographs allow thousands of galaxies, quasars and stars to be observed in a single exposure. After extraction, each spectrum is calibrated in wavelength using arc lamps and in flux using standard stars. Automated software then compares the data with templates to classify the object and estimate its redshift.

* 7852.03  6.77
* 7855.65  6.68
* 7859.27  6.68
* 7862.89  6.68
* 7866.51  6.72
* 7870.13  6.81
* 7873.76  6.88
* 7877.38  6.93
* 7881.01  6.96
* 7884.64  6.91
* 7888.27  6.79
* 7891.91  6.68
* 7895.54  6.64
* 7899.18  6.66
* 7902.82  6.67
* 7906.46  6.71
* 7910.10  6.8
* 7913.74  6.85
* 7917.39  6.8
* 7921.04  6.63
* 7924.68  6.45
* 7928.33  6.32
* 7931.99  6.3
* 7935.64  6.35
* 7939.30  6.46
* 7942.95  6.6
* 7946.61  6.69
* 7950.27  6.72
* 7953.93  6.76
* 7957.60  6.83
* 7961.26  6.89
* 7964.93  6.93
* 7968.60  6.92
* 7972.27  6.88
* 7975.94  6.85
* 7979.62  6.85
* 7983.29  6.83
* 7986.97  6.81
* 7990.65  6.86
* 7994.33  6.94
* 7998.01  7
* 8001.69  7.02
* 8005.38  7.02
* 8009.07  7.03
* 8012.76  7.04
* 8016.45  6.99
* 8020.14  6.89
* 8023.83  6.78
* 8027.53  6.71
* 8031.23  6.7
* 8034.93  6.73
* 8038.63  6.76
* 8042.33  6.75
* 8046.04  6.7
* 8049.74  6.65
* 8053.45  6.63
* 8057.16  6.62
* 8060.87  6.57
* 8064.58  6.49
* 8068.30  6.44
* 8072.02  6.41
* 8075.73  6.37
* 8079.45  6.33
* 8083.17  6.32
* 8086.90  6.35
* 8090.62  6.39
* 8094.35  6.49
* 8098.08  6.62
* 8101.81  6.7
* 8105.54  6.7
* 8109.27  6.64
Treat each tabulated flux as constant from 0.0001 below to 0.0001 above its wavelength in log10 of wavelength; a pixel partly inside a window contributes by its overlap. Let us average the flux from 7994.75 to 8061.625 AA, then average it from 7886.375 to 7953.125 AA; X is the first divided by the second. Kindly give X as 1.03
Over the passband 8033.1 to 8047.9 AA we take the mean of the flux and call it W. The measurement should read 6.74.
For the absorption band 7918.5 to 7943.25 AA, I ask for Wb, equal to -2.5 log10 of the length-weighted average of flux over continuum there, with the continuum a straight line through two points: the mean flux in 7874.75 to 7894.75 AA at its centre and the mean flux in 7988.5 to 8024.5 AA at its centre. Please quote 0.07 mag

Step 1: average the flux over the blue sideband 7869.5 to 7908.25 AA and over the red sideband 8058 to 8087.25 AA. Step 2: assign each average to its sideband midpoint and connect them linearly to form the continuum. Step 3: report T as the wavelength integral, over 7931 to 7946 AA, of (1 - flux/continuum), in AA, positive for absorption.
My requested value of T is 0.5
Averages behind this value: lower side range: 6.78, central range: 6.46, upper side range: 6.42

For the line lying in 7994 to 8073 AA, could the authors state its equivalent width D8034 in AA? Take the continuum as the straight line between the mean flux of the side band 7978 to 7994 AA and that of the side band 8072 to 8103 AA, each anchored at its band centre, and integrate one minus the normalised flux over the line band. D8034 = -1.3 AA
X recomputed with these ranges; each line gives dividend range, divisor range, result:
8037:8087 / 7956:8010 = 0.95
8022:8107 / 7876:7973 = 0.98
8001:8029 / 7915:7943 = 1.07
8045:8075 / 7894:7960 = 0.99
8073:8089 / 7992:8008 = 0.91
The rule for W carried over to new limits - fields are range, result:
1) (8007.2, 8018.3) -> 7.02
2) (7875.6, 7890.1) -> 6.89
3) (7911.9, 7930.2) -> 6.61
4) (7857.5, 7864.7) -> 6.68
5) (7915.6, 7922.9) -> 6.72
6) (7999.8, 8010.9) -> 7.02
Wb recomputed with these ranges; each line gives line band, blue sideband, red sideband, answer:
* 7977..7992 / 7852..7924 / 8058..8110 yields -0.03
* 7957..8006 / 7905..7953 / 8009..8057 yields -0.03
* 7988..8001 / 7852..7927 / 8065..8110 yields -0.05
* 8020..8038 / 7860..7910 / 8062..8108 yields -0.03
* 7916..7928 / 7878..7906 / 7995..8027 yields 0.04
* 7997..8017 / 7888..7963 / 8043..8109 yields -0.07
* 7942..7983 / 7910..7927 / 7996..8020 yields 0.00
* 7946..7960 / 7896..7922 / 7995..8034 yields 0.01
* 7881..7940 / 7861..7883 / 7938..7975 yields 0.03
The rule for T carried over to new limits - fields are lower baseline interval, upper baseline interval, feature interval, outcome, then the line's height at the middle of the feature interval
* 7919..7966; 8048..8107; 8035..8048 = -0.41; 6.53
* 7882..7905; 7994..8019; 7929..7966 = 1.22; 6.86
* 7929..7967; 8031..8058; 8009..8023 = -0.60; 6.68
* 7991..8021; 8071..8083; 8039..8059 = -0.20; 6.61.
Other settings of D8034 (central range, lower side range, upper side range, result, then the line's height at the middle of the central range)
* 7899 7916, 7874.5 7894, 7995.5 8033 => 0.3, 6.87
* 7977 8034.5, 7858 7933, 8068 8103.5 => -3.0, 6.56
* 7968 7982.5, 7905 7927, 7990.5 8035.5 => -0.1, 6.83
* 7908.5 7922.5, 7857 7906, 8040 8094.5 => -0.1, 6.72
